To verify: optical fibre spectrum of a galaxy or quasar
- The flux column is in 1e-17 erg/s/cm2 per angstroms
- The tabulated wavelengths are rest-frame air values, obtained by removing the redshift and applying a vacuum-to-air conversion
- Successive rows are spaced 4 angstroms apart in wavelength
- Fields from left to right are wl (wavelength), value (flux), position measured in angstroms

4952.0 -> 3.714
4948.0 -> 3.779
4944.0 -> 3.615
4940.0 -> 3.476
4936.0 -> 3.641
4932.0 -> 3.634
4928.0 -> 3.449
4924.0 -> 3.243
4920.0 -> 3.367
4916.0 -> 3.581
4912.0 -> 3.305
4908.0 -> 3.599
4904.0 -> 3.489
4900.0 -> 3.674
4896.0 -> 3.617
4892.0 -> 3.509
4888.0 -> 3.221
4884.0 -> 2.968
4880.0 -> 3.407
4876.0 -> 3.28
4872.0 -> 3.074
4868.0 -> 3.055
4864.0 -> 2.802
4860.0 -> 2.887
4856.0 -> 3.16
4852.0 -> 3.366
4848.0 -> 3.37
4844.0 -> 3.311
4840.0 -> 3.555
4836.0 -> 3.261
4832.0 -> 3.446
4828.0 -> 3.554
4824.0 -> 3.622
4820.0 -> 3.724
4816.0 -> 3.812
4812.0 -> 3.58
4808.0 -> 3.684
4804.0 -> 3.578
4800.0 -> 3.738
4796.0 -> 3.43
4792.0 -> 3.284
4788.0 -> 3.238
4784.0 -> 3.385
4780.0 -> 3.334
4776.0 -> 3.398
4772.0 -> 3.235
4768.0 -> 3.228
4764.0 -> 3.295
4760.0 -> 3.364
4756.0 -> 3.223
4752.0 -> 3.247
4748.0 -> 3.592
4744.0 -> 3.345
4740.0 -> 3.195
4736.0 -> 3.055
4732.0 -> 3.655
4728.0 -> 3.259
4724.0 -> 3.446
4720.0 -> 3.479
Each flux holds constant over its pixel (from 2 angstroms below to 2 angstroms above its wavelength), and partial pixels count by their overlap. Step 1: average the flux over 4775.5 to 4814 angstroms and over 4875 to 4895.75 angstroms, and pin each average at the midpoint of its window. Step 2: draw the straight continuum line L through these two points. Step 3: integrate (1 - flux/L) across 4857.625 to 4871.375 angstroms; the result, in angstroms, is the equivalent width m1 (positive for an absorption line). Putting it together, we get 1.7 angstroms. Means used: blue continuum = 3.47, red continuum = 3.31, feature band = 2.94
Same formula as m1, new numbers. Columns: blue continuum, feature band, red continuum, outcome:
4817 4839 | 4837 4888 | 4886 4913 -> 4.75 angstroms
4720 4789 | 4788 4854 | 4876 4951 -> -2.37 angstroms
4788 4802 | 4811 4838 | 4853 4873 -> -2.57 angstroms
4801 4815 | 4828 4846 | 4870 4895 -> 0.41 angstroms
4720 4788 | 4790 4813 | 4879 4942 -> -1.24 angstroms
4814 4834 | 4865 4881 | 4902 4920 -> 1.71 angstroms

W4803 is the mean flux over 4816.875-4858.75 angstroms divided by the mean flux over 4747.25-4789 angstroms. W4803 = 1.0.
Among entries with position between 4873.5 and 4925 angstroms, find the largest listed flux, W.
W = 3.674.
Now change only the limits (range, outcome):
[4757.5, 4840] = 3.812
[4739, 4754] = 3.592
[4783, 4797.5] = 3.43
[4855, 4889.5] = 3.407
